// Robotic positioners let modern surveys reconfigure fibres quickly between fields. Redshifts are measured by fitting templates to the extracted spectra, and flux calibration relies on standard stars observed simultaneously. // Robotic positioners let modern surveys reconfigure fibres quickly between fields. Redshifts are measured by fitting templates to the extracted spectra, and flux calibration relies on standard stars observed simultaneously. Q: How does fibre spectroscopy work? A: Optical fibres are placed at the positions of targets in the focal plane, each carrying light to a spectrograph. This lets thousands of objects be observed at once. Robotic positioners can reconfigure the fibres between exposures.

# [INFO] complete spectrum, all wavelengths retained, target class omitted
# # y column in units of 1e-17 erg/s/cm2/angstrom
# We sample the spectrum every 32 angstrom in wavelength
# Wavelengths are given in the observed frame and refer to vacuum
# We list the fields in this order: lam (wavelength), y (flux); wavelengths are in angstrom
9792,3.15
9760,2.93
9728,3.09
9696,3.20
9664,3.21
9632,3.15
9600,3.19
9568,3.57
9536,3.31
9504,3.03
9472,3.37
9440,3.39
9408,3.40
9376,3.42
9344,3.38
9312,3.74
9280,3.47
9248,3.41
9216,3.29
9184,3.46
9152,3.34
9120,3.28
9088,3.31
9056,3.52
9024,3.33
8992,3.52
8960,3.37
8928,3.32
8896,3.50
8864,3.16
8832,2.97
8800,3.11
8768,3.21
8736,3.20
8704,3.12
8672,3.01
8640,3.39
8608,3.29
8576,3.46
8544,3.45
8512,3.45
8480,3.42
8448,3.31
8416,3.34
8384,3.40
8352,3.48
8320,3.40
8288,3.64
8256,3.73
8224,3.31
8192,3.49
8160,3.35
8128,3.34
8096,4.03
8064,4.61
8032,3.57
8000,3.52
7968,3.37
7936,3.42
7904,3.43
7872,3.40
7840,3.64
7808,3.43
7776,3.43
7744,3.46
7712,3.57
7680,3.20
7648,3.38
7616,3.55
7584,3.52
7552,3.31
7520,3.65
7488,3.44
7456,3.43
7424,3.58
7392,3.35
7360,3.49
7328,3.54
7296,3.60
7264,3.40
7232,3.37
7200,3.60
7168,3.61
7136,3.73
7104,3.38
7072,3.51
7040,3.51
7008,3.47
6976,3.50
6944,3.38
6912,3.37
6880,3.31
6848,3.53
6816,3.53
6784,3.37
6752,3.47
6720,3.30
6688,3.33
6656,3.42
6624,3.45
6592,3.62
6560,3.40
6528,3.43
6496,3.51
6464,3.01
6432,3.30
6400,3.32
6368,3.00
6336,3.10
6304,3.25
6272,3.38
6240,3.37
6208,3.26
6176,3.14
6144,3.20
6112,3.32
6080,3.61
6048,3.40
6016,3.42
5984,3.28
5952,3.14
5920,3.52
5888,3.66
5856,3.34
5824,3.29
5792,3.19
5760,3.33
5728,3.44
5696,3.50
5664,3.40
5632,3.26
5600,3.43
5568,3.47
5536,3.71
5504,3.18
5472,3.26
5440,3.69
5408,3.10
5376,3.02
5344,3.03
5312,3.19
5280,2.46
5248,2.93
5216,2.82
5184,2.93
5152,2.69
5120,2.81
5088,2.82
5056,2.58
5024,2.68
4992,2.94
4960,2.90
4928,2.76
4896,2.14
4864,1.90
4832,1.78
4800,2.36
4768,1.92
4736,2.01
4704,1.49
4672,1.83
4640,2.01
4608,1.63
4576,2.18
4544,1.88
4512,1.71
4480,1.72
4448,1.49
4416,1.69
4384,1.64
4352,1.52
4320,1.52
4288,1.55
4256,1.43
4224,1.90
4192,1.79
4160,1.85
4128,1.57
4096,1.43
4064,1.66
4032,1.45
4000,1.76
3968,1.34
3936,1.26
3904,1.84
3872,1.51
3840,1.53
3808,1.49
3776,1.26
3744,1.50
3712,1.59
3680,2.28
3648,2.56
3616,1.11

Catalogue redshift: 0.23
